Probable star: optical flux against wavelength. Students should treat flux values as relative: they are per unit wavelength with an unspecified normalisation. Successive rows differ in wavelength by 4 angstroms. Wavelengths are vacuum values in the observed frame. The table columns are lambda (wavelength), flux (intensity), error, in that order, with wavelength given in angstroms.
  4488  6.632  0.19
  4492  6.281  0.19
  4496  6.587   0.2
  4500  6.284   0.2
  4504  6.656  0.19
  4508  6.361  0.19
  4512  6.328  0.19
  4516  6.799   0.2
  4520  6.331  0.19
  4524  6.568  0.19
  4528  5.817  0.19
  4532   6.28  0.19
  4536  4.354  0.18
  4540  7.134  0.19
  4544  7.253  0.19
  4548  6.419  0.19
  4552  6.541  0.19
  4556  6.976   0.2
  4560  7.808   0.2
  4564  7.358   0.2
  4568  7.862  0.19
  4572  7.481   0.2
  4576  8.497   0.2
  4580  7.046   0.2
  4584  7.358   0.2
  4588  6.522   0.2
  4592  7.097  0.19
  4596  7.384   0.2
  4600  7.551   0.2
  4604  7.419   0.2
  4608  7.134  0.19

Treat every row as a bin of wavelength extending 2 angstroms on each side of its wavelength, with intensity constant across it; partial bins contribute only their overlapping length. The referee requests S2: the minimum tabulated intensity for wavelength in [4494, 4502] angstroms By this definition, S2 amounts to 6.284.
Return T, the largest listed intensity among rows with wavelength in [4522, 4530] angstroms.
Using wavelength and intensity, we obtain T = 6.568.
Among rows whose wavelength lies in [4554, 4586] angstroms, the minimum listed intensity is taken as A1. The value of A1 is 6.976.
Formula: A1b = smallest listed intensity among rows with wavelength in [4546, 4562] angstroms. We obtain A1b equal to 6.419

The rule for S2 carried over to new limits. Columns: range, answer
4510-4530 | 5.817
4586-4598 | 6.522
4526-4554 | 4.354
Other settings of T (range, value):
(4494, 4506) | 6.656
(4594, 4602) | 7.551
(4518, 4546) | 7.253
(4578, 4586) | 7.358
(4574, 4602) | 8.497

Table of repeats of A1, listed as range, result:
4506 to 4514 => 6.328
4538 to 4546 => 7.134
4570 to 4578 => 7.481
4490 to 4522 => 6.281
